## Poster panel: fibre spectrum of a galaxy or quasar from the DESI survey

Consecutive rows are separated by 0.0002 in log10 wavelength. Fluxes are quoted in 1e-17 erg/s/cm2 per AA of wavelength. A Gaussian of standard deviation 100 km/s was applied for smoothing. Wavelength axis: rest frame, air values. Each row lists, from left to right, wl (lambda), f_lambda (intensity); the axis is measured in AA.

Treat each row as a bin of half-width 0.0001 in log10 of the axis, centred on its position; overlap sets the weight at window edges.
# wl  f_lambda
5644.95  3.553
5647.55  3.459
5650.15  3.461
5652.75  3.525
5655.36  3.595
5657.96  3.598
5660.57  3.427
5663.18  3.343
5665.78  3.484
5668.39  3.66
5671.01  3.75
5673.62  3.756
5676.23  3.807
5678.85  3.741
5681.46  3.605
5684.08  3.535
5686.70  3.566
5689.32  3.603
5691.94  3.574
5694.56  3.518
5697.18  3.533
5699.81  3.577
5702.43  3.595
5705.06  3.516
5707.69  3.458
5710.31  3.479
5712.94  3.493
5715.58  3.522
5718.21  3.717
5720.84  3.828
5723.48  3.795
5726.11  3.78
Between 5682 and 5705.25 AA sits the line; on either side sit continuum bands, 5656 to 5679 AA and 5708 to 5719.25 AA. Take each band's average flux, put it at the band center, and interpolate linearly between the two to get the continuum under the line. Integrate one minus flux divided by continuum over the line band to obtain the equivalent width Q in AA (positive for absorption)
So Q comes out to 0.07 AA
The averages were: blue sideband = 3.61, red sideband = 3.54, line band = 3.56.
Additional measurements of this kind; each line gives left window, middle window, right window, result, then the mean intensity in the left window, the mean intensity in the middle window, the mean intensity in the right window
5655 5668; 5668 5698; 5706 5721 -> -0.98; 3.5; 3.64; 3.56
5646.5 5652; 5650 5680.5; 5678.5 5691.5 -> -0.64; 3.47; 3.6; 3.6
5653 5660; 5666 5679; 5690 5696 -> -0.59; 3.57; 3.72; 3.55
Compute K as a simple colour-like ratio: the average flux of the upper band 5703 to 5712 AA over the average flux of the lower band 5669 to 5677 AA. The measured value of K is 0.93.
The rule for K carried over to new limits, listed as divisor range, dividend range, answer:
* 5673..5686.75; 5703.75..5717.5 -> 0.95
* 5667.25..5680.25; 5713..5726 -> 0.99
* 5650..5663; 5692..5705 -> 1.01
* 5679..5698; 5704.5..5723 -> 1.00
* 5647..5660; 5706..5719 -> 1.00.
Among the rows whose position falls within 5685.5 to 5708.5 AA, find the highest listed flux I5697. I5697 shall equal 3.603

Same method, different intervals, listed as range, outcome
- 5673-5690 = 3.807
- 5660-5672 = 3.75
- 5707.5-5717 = 3.522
